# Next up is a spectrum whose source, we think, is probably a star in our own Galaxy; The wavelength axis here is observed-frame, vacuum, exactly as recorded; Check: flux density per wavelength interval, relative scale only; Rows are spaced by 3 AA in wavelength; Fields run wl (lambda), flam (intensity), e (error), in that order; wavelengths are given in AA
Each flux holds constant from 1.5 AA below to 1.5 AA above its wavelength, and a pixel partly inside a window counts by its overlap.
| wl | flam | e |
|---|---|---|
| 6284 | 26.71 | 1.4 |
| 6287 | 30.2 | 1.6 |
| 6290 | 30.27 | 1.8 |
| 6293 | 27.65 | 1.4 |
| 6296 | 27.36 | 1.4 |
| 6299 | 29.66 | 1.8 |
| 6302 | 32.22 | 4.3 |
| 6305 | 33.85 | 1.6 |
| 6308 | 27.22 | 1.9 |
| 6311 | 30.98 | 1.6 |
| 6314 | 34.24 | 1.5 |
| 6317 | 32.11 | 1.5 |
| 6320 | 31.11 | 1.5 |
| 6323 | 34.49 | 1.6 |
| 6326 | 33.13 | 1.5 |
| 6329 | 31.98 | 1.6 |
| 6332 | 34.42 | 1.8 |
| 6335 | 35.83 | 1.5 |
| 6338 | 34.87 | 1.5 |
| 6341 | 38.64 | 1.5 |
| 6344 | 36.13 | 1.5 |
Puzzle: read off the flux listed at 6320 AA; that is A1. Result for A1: 31.11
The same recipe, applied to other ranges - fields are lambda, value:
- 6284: 26.71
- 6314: 34.24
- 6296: 27.36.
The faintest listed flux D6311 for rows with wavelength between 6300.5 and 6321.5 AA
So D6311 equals 27.22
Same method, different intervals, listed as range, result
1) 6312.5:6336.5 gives 31.11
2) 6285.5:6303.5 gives 27.36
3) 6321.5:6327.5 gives 33.13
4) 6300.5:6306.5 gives 32.22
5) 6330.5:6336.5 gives 34.42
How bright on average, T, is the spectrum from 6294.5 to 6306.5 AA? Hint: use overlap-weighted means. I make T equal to 30.8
